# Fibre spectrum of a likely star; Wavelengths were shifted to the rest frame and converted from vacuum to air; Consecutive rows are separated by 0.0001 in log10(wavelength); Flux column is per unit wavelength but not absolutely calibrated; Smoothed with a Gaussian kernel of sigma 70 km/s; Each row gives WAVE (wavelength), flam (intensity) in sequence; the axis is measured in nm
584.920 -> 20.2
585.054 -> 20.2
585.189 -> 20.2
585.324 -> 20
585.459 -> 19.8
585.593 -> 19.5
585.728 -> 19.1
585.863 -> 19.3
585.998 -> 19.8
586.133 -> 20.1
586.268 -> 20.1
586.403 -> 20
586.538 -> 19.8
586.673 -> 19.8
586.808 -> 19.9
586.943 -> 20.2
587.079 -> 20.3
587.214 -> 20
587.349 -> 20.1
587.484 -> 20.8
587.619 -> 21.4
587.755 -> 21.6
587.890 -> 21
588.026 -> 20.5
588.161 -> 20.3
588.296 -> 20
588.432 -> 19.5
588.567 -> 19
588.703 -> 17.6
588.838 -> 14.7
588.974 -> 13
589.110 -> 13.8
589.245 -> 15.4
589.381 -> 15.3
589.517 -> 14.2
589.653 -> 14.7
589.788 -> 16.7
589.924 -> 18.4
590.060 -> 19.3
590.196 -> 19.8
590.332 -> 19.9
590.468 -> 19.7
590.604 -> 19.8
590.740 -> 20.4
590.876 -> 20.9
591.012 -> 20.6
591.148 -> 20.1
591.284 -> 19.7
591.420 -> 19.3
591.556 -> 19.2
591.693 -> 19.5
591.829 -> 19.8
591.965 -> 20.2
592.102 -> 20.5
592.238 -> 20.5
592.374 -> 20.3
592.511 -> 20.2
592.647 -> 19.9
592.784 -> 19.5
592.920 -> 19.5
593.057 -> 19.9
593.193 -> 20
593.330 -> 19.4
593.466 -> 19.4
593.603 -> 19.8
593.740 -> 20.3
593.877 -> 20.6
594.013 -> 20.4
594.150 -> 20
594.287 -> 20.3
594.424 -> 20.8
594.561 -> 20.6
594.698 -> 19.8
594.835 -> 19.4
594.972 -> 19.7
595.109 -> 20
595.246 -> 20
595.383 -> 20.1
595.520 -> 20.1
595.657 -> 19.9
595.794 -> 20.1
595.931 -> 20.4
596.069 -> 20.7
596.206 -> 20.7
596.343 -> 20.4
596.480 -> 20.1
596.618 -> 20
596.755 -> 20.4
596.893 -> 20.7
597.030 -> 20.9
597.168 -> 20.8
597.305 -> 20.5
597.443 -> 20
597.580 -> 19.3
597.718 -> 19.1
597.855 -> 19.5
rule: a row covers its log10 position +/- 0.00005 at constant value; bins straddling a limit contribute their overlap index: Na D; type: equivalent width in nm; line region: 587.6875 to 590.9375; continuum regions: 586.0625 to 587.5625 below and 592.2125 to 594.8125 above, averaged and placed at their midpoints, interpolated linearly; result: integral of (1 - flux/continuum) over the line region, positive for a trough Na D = 0.32 nm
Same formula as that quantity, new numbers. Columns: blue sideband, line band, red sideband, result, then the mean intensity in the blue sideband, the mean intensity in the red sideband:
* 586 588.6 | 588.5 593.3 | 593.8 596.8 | 0.38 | 20.2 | 20.2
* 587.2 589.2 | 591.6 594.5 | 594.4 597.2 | -0.04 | 18.8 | 20.2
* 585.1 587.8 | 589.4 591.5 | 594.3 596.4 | 0.14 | 20.1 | 20.2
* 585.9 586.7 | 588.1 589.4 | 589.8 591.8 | 0.19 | 19.9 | 19.7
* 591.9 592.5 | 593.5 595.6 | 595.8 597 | 0.03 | 20.3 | 20.4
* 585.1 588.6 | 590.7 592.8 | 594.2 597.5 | 0.01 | 20.1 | 20.3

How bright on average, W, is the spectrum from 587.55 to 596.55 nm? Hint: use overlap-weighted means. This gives 19.4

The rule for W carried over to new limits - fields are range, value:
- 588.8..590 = 15.2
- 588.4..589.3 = 16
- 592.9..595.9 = 20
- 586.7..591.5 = 18.8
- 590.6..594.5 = 20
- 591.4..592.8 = 19.9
